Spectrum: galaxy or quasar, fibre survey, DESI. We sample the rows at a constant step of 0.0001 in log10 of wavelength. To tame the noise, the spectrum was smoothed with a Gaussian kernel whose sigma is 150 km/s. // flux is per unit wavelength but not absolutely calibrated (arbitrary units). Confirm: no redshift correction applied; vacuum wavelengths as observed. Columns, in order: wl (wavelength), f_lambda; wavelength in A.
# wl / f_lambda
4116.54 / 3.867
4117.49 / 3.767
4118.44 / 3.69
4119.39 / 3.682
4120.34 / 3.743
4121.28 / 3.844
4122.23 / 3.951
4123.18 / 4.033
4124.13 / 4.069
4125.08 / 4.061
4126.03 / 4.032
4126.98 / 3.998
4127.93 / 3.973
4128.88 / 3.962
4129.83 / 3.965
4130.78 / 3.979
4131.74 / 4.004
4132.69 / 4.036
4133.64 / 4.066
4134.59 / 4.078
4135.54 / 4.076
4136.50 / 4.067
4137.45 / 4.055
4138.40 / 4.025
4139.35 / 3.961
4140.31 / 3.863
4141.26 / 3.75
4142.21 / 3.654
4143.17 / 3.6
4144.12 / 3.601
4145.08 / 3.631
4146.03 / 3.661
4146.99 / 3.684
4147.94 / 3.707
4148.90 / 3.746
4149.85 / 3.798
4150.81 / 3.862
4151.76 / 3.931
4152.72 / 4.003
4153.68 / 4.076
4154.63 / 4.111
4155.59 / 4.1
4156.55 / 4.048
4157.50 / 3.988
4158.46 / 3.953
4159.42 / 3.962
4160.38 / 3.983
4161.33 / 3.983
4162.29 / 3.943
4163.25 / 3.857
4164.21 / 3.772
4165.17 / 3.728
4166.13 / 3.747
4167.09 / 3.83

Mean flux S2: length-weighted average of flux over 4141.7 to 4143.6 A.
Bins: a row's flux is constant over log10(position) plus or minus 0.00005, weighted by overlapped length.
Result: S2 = 3.63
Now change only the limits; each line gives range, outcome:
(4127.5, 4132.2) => 3.97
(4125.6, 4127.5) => 4.01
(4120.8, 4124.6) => 3.98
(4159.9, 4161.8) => 4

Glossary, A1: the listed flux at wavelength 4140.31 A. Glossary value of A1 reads 3.863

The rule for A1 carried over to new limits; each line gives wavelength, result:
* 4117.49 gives 3.767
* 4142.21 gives 3.654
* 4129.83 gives 3.965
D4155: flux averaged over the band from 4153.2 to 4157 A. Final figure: 4.08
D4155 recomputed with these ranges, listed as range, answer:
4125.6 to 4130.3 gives 3.99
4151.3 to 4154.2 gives 4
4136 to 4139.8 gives 4.03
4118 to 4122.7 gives 3.79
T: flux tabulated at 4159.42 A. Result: 3.962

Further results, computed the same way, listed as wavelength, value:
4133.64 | 4.066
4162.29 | 3.943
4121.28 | 3.844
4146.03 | 3.661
